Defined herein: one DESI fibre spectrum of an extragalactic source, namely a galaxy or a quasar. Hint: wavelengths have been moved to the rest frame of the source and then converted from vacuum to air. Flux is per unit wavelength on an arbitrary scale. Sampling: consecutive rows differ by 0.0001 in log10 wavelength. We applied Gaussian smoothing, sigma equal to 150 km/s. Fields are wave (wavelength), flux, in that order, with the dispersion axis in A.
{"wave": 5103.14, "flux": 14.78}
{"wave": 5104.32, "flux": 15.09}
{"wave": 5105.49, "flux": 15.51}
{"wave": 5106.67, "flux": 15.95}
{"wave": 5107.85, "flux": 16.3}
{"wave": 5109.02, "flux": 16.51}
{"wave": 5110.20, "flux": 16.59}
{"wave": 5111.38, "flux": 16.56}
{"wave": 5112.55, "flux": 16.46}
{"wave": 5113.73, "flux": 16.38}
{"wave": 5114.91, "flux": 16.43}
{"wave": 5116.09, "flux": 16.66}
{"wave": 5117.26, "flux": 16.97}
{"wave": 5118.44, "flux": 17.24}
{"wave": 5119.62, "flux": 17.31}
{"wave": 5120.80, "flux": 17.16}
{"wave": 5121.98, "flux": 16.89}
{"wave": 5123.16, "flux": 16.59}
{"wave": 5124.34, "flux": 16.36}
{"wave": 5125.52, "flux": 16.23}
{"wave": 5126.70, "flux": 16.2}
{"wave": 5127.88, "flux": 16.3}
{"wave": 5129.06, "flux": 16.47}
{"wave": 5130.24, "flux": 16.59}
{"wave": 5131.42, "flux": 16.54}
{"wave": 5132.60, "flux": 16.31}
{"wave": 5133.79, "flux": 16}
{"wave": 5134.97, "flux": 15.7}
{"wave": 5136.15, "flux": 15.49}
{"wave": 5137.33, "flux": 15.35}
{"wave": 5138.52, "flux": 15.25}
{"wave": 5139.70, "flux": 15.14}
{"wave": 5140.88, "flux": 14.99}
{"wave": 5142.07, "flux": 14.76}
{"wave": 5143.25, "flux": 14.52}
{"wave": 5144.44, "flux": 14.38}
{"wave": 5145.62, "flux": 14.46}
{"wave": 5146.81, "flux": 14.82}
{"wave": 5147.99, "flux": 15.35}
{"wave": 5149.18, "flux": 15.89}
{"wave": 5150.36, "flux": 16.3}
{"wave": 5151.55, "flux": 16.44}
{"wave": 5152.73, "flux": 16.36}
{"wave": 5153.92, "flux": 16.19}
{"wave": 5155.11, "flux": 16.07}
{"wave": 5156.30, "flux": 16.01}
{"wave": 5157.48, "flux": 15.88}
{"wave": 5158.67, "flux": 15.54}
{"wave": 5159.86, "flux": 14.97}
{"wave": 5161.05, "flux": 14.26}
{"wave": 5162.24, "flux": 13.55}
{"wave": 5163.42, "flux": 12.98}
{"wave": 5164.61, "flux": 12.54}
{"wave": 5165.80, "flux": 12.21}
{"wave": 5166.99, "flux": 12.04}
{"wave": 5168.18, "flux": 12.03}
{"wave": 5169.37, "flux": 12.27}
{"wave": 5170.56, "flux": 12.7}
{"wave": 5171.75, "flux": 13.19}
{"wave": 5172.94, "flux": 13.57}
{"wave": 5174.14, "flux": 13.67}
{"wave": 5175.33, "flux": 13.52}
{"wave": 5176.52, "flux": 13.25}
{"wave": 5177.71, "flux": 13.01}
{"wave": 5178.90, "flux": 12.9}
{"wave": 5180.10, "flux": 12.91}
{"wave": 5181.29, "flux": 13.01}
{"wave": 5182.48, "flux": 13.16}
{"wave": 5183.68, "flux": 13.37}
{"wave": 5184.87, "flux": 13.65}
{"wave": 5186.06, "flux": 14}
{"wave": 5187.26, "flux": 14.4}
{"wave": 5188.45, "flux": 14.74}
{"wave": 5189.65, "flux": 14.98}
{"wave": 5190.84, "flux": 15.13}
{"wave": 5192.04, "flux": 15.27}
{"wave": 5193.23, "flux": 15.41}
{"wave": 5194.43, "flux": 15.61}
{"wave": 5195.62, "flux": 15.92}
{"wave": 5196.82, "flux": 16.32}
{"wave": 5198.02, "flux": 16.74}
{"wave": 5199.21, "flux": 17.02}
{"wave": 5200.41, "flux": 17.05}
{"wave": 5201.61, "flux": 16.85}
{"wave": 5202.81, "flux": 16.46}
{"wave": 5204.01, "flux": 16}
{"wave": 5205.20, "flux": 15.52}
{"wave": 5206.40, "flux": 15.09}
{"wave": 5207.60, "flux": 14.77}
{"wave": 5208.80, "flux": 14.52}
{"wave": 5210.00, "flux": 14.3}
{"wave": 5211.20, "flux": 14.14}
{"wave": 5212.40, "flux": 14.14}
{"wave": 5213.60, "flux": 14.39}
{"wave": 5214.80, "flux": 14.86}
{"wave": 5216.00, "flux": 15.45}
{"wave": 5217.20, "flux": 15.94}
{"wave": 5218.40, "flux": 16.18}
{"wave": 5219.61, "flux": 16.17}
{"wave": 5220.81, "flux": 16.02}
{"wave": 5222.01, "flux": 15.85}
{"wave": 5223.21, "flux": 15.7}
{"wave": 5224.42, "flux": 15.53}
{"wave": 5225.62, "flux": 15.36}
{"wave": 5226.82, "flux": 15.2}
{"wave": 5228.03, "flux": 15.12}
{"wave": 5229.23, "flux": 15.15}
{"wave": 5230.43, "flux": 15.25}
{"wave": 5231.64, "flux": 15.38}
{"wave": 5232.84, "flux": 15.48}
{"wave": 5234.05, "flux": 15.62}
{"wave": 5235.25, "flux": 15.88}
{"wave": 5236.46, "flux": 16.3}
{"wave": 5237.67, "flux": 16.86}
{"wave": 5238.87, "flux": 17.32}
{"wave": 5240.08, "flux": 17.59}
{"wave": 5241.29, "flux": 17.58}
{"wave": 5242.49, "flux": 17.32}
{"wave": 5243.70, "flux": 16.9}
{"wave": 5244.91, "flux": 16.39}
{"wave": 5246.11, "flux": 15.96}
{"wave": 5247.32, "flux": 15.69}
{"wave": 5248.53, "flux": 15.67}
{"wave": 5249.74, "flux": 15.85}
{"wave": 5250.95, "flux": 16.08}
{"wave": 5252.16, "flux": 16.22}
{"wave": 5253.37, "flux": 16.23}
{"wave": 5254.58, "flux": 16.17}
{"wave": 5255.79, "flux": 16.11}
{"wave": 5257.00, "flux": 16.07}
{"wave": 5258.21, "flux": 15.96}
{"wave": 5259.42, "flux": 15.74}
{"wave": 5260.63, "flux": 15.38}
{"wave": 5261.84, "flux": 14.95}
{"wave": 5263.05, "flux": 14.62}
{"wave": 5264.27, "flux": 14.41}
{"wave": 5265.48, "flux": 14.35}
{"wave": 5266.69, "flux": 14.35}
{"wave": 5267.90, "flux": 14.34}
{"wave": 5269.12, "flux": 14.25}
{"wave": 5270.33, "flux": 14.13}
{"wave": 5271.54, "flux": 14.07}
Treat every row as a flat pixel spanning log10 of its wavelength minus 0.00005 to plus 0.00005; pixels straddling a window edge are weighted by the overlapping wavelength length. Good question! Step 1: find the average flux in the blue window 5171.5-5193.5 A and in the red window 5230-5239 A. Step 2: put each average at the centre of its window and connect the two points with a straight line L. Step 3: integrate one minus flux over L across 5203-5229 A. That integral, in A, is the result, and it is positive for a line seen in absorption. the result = -0.1 A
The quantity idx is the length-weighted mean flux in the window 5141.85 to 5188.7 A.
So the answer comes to 14.1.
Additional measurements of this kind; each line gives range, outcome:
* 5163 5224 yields 14.5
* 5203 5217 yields 14.9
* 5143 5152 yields 15.3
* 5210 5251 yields 15.8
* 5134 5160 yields 15.5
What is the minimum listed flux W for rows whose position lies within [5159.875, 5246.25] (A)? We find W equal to 12.03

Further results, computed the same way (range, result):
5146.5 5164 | 12.98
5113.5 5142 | 14.99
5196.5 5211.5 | 14.14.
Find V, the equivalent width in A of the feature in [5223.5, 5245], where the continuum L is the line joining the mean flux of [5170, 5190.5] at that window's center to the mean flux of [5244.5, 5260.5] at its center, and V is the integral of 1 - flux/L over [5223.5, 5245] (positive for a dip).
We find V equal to -1.0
